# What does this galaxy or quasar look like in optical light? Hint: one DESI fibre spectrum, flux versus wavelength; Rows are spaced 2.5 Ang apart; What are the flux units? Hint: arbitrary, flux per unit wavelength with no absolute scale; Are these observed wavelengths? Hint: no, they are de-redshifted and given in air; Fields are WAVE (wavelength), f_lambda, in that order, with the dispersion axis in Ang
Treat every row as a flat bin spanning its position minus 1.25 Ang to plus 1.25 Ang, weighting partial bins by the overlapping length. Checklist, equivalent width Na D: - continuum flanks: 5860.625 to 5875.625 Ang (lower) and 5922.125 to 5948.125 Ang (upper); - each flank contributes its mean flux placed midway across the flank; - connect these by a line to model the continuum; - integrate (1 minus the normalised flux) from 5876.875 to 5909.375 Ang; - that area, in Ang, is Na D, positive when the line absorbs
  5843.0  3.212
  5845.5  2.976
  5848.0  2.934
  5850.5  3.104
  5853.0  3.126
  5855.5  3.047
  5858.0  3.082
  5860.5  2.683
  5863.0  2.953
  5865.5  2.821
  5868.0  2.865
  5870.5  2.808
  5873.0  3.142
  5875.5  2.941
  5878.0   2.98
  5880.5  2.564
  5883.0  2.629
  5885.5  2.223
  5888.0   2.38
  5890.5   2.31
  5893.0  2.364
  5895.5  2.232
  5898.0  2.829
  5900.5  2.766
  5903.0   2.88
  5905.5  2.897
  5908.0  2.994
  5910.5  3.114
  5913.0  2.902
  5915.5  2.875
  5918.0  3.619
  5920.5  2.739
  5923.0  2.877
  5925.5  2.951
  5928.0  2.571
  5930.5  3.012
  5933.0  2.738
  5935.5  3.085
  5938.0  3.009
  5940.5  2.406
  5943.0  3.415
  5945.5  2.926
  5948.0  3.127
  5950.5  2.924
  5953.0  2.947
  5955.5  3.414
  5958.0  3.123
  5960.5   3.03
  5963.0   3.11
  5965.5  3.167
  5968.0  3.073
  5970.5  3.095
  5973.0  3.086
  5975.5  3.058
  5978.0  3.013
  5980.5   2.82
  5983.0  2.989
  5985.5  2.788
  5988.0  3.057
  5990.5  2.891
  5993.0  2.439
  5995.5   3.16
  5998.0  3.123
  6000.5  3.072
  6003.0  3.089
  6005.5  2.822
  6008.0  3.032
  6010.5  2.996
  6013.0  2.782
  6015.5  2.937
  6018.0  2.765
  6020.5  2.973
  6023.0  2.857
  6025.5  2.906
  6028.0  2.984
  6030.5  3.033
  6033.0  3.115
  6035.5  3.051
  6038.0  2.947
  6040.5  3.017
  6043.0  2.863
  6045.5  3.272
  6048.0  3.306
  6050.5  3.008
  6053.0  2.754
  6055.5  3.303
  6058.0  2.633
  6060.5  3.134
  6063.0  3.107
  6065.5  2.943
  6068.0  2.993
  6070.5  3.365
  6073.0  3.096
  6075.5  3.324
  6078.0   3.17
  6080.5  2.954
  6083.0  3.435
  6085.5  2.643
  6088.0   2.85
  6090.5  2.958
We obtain 3.2 Ang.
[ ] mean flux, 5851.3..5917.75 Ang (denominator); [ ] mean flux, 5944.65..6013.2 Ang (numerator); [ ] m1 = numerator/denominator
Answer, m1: 1.07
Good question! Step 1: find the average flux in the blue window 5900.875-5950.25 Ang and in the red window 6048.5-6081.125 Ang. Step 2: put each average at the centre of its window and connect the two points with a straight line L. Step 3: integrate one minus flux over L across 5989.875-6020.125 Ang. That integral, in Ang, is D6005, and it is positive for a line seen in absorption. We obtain 0.9 Ang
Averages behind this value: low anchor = 2.95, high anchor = 3.07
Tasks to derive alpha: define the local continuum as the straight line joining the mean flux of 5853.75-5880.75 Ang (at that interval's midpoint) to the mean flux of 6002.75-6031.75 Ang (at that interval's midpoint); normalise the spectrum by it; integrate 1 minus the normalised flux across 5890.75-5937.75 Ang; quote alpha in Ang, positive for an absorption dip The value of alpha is 1.1 Ang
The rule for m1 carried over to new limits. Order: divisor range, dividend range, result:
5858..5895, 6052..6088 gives 1.13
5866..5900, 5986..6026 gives 1.11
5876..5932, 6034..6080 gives 1.11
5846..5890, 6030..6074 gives 1.08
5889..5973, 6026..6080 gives 1.05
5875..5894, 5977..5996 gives 1.14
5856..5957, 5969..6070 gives 1.05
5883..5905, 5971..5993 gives 1.17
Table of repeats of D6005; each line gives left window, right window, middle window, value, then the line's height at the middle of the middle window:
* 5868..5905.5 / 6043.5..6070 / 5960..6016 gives -1.8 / 2.89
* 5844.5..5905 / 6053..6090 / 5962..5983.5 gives -1.0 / 2.92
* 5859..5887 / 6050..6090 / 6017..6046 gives 0.2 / 2.99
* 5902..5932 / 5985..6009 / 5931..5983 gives -1.3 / 2.95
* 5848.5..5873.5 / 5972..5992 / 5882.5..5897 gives 3.0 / 2.96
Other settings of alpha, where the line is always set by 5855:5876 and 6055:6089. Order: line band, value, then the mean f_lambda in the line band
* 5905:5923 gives -0.36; 3.02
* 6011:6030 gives 0.83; 2.9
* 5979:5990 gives 0.33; 2.91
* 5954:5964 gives -0.60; 3.17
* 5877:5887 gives 1.19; 2.58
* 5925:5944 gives 0.51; 2.89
